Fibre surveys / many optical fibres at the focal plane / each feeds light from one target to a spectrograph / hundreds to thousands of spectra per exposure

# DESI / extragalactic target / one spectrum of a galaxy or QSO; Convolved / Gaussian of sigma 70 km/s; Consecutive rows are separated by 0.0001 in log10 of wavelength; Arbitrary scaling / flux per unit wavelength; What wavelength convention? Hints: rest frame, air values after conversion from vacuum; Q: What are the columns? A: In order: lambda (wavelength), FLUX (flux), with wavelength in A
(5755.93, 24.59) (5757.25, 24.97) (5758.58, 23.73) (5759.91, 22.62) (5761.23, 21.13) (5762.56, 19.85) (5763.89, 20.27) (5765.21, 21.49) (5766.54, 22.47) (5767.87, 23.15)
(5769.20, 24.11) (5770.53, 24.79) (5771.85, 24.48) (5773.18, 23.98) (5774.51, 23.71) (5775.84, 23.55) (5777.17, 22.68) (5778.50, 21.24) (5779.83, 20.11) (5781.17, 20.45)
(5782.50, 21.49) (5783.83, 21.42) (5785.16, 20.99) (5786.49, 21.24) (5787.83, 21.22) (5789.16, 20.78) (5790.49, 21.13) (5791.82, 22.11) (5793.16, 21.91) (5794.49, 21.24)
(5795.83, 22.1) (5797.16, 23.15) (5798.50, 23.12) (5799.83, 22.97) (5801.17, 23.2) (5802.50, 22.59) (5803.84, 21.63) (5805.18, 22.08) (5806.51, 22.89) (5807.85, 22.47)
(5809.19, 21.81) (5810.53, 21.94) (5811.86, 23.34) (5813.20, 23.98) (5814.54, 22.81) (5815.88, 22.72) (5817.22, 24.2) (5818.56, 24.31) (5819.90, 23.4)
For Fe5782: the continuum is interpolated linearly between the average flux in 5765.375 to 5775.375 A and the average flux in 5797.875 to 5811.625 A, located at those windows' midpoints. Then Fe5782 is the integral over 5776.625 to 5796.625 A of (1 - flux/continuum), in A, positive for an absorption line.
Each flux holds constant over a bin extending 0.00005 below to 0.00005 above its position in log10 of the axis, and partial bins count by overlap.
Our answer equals 1.5 A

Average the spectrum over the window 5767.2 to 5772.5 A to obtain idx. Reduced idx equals 24.1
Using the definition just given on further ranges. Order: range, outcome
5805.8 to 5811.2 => 22.3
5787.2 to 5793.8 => 21.4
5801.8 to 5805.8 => 22.1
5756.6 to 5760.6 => 23.7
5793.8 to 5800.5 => 22.5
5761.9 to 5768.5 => 21.4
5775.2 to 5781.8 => 21.6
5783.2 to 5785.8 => 21.2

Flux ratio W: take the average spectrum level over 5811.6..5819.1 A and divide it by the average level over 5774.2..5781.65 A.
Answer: 1.08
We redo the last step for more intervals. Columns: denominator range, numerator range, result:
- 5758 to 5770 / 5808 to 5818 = 1.04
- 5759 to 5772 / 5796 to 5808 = 1.01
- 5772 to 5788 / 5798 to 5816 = 1.03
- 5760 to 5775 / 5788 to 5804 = 0.98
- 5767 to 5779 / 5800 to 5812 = 0.95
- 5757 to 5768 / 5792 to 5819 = 1.03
